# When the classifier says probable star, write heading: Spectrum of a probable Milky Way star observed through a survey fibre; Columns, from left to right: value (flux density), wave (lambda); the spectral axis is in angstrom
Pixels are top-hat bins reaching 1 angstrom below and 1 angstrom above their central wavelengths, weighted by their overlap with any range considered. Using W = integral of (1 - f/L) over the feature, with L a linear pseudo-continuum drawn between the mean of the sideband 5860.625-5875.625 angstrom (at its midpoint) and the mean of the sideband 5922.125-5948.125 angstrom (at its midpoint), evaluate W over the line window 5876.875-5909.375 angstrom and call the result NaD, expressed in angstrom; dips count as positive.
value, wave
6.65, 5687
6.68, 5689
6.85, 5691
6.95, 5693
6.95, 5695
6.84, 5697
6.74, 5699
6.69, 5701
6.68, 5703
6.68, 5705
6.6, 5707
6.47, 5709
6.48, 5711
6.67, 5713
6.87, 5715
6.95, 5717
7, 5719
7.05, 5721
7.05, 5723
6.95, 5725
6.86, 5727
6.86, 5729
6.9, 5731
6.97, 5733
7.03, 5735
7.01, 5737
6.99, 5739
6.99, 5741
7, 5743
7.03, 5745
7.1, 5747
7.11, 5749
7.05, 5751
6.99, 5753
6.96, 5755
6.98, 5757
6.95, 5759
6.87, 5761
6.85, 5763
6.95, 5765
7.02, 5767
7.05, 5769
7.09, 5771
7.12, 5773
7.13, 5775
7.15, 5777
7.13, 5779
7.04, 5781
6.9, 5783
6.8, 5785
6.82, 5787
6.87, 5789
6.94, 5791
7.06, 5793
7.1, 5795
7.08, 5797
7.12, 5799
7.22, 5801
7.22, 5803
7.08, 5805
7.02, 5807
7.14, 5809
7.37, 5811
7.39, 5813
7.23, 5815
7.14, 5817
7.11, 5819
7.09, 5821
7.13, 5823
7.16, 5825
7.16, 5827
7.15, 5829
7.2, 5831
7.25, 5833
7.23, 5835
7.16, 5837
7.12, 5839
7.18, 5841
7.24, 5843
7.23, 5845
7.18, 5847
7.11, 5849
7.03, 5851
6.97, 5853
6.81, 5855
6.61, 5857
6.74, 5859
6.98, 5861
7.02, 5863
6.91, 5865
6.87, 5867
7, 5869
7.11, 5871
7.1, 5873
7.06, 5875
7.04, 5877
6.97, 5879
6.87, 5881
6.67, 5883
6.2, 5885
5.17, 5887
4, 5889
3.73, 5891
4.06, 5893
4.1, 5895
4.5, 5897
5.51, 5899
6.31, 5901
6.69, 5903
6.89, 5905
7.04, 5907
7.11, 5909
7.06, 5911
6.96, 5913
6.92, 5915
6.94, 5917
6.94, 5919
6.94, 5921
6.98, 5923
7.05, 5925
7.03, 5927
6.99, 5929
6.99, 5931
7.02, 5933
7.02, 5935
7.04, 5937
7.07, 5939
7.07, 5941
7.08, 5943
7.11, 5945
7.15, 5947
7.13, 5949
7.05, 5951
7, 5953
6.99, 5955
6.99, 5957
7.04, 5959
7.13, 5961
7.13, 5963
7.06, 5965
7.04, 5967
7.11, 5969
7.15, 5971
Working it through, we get 5.85 angstrom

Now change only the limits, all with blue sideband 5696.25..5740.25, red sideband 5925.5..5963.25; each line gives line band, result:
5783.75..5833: -1.34 angstrom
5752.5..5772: -0.27 angstrom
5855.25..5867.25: 0.21 angstrom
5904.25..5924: 0.12 angstrom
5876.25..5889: 1.30 angstrom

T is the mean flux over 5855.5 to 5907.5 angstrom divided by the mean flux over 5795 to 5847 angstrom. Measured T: 0.86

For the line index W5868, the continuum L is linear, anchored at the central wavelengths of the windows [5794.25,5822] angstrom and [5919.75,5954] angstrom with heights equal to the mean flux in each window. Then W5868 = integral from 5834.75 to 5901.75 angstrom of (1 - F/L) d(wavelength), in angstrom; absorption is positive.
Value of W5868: 6.4 angstrom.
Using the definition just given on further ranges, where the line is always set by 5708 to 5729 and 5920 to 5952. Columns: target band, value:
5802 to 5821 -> -0.7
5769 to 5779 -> -0.3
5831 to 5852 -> -0.7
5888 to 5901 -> 4.7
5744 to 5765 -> -0.4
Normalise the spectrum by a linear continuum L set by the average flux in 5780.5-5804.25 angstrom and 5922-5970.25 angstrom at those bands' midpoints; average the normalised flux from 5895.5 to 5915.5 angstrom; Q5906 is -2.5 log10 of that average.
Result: 0.10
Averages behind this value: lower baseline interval 7.01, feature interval 6.43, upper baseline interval 7.05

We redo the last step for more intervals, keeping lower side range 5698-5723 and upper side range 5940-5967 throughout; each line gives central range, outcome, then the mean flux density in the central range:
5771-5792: -0.02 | 6.99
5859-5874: 0.00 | 6.98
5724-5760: -0.03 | 6.99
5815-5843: -0.04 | 7.17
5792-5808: -0.04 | 7.11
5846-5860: 0.00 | 6.92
